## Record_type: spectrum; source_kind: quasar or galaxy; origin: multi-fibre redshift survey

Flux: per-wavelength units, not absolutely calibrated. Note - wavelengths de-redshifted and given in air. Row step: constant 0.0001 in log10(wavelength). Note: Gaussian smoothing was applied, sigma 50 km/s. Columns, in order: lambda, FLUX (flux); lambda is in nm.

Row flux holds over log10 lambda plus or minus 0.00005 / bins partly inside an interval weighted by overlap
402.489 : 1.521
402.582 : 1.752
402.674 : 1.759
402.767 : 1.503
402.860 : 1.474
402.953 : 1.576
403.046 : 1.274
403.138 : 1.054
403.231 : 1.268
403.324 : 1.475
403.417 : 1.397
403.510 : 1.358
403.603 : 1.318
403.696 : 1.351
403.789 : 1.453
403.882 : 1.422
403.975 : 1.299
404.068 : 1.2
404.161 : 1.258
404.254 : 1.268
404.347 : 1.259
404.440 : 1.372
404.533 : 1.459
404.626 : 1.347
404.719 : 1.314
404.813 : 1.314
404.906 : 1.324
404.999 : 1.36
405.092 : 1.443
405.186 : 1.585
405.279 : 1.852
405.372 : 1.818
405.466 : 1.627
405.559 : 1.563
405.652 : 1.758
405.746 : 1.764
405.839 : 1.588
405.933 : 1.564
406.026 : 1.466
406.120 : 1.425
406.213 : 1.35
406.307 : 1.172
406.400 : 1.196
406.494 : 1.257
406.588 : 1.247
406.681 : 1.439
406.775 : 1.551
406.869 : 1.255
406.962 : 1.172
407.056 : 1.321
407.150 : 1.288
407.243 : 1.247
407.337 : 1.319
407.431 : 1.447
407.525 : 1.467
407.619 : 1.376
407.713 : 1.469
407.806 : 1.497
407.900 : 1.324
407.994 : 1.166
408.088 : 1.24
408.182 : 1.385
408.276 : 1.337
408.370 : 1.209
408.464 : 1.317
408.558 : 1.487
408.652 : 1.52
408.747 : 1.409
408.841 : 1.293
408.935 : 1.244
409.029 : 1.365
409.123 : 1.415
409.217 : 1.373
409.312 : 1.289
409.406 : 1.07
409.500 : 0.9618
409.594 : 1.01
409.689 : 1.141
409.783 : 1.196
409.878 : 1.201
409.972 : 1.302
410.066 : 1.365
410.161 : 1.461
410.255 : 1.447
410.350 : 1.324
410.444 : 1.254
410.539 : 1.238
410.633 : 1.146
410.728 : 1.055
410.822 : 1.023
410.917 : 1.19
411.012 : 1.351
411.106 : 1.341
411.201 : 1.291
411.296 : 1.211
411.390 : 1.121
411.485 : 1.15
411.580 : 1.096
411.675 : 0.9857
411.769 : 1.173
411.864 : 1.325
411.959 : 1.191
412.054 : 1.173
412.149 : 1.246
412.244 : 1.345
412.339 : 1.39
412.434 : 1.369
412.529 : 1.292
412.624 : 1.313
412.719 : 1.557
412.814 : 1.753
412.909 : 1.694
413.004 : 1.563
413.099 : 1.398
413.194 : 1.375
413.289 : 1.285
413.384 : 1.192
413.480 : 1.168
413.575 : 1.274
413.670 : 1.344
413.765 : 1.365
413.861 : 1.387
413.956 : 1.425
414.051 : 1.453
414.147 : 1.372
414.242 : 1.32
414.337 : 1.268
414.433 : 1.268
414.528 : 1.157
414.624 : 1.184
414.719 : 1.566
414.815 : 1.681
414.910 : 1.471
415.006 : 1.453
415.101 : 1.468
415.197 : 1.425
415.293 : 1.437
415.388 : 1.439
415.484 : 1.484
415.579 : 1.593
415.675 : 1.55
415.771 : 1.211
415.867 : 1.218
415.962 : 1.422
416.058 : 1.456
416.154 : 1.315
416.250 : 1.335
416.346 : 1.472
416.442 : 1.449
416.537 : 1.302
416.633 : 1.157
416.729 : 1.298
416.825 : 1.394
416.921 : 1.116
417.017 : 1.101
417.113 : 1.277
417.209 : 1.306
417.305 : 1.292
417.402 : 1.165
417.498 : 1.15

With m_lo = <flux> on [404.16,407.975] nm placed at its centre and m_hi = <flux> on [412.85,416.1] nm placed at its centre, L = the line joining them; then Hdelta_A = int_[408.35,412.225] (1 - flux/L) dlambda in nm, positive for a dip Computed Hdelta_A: 0.45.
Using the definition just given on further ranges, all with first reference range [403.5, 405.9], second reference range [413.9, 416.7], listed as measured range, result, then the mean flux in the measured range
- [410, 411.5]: 0.18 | 1.25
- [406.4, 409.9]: 0.31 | 1.3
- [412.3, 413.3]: -0.04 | 1.46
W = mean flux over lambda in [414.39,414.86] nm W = 1.37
